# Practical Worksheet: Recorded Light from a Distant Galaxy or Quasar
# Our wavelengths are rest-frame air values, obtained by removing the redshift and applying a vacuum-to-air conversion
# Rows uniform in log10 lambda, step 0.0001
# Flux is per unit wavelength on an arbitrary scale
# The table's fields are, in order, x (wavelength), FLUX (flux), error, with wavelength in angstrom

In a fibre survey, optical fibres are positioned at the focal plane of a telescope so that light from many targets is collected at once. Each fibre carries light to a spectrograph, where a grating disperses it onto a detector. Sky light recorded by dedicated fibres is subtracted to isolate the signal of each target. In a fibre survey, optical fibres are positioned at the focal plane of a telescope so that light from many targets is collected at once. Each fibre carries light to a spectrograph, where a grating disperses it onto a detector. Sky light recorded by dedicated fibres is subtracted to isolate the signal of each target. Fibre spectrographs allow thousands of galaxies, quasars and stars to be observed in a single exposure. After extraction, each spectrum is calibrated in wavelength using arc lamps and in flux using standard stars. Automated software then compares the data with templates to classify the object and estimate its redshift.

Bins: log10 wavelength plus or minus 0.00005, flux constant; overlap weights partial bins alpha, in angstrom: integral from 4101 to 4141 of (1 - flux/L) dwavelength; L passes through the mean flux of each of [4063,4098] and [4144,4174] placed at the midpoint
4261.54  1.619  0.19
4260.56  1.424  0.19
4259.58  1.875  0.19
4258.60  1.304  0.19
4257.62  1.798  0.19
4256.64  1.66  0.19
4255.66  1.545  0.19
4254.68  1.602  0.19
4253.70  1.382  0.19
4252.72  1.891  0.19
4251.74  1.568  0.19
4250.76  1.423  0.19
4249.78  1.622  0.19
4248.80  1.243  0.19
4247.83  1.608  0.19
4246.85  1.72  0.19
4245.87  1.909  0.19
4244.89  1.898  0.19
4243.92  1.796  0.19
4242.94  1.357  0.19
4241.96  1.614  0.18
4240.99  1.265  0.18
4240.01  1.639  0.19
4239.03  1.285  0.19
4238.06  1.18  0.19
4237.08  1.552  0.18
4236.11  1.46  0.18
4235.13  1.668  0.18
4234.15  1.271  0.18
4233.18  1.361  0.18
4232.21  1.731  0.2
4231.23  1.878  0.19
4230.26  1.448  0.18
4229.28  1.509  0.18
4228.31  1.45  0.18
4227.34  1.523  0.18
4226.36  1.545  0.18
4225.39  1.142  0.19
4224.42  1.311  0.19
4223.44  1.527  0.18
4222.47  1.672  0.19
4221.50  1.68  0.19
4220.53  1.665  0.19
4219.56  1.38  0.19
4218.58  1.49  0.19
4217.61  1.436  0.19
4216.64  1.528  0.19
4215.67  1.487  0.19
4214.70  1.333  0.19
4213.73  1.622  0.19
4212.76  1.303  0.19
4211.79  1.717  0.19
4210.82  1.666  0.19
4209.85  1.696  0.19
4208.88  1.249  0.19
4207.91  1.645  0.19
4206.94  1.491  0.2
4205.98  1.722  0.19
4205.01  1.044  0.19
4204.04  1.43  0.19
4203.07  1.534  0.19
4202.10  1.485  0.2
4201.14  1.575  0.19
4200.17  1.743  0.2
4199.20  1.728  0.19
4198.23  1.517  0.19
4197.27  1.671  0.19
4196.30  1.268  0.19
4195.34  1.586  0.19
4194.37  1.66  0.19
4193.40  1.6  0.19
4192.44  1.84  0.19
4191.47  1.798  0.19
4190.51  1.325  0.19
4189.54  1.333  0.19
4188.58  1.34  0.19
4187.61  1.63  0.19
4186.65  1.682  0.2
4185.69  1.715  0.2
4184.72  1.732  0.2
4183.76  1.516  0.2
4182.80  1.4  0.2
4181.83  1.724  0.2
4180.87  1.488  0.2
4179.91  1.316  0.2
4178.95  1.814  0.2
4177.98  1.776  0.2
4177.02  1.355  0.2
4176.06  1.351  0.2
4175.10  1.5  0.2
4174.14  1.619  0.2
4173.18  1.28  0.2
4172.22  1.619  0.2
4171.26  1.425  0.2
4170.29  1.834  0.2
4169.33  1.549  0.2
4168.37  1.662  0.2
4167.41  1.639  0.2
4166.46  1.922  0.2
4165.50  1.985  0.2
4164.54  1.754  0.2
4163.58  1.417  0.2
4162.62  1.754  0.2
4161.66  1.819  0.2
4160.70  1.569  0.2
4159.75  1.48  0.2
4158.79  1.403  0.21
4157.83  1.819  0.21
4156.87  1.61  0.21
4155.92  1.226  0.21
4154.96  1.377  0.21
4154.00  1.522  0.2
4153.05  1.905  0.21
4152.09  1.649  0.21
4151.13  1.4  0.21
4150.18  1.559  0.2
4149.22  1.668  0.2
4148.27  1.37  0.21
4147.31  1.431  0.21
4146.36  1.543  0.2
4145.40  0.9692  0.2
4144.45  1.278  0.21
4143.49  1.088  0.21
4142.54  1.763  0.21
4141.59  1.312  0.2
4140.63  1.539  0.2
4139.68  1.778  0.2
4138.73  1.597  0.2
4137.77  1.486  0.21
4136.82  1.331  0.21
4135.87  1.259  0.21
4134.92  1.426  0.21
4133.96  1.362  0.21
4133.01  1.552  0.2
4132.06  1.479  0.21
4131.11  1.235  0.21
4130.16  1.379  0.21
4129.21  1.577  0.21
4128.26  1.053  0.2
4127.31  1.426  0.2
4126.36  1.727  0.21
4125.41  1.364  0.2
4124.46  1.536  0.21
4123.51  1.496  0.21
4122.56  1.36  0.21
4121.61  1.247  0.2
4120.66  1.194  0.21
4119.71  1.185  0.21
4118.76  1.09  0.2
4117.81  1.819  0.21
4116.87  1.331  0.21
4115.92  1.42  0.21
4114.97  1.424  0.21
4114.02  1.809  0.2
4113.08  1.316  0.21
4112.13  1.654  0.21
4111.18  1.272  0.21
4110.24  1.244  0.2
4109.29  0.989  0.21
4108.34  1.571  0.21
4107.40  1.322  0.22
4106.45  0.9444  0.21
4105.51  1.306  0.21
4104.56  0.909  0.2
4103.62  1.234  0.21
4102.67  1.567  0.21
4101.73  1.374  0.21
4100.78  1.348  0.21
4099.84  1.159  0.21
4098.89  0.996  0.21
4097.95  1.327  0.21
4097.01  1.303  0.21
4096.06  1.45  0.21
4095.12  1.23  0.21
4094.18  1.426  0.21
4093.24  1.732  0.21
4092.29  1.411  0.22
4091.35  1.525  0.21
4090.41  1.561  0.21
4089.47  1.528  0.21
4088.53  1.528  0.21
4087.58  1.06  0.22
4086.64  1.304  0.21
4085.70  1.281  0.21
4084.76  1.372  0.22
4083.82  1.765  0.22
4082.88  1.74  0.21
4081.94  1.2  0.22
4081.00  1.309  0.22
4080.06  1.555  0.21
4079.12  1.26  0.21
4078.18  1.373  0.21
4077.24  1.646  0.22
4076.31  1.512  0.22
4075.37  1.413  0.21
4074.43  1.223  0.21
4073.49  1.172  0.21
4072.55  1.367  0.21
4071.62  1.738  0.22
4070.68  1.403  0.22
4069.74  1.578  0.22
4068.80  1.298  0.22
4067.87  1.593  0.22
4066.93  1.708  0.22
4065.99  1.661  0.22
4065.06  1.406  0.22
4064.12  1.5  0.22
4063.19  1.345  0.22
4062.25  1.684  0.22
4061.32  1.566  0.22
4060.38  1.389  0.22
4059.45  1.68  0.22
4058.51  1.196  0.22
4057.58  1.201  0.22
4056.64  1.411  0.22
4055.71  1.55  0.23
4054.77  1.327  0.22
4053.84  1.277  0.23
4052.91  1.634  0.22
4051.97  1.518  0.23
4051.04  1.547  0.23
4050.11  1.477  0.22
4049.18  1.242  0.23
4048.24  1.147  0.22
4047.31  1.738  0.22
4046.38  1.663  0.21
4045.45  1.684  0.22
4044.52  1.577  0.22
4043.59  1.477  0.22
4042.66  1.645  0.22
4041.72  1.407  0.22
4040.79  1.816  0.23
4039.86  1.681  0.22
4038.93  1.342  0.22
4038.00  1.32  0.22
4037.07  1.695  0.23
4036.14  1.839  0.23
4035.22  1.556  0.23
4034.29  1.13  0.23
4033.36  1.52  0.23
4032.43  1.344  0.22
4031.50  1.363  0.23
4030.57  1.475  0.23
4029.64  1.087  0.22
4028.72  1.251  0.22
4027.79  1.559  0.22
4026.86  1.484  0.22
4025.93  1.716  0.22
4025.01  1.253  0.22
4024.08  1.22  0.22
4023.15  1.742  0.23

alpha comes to 3.2 angstrom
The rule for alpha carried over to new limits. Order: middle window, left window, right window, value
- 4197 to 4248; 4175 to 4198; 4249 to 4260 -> 1.6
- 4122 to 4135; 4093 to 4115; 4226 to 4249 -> -0.6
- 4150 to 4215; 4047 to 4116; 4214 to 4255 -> -3.7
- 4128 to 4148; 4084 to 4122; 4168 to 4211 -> 0.4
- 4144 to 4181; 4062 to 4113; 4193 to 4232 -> -2.1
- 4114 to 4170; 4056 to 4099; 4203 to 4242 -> -1.1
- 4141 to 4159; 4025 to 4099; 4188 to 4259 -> 0.4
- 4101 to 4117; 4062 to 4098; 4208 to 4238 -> 1.4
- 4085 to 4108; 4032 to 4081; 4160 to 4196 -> 2.9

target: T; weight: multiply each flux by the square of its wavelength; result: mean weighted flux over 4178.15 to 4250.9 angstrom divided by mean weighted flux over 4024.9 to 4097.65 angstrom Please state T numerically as 1.13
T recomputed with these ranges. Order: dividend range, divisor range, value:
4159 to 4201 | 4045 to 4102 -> 1.17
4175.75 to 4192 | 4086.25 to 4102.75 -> 1.18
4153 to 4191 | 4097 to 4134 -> 1.20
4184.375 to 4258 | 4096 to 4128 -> 1.21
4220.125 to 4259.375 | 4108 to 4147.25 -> 1.16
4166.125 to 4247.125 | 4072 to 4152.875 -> 1.16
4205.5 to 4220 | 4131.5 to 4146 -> 1.11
